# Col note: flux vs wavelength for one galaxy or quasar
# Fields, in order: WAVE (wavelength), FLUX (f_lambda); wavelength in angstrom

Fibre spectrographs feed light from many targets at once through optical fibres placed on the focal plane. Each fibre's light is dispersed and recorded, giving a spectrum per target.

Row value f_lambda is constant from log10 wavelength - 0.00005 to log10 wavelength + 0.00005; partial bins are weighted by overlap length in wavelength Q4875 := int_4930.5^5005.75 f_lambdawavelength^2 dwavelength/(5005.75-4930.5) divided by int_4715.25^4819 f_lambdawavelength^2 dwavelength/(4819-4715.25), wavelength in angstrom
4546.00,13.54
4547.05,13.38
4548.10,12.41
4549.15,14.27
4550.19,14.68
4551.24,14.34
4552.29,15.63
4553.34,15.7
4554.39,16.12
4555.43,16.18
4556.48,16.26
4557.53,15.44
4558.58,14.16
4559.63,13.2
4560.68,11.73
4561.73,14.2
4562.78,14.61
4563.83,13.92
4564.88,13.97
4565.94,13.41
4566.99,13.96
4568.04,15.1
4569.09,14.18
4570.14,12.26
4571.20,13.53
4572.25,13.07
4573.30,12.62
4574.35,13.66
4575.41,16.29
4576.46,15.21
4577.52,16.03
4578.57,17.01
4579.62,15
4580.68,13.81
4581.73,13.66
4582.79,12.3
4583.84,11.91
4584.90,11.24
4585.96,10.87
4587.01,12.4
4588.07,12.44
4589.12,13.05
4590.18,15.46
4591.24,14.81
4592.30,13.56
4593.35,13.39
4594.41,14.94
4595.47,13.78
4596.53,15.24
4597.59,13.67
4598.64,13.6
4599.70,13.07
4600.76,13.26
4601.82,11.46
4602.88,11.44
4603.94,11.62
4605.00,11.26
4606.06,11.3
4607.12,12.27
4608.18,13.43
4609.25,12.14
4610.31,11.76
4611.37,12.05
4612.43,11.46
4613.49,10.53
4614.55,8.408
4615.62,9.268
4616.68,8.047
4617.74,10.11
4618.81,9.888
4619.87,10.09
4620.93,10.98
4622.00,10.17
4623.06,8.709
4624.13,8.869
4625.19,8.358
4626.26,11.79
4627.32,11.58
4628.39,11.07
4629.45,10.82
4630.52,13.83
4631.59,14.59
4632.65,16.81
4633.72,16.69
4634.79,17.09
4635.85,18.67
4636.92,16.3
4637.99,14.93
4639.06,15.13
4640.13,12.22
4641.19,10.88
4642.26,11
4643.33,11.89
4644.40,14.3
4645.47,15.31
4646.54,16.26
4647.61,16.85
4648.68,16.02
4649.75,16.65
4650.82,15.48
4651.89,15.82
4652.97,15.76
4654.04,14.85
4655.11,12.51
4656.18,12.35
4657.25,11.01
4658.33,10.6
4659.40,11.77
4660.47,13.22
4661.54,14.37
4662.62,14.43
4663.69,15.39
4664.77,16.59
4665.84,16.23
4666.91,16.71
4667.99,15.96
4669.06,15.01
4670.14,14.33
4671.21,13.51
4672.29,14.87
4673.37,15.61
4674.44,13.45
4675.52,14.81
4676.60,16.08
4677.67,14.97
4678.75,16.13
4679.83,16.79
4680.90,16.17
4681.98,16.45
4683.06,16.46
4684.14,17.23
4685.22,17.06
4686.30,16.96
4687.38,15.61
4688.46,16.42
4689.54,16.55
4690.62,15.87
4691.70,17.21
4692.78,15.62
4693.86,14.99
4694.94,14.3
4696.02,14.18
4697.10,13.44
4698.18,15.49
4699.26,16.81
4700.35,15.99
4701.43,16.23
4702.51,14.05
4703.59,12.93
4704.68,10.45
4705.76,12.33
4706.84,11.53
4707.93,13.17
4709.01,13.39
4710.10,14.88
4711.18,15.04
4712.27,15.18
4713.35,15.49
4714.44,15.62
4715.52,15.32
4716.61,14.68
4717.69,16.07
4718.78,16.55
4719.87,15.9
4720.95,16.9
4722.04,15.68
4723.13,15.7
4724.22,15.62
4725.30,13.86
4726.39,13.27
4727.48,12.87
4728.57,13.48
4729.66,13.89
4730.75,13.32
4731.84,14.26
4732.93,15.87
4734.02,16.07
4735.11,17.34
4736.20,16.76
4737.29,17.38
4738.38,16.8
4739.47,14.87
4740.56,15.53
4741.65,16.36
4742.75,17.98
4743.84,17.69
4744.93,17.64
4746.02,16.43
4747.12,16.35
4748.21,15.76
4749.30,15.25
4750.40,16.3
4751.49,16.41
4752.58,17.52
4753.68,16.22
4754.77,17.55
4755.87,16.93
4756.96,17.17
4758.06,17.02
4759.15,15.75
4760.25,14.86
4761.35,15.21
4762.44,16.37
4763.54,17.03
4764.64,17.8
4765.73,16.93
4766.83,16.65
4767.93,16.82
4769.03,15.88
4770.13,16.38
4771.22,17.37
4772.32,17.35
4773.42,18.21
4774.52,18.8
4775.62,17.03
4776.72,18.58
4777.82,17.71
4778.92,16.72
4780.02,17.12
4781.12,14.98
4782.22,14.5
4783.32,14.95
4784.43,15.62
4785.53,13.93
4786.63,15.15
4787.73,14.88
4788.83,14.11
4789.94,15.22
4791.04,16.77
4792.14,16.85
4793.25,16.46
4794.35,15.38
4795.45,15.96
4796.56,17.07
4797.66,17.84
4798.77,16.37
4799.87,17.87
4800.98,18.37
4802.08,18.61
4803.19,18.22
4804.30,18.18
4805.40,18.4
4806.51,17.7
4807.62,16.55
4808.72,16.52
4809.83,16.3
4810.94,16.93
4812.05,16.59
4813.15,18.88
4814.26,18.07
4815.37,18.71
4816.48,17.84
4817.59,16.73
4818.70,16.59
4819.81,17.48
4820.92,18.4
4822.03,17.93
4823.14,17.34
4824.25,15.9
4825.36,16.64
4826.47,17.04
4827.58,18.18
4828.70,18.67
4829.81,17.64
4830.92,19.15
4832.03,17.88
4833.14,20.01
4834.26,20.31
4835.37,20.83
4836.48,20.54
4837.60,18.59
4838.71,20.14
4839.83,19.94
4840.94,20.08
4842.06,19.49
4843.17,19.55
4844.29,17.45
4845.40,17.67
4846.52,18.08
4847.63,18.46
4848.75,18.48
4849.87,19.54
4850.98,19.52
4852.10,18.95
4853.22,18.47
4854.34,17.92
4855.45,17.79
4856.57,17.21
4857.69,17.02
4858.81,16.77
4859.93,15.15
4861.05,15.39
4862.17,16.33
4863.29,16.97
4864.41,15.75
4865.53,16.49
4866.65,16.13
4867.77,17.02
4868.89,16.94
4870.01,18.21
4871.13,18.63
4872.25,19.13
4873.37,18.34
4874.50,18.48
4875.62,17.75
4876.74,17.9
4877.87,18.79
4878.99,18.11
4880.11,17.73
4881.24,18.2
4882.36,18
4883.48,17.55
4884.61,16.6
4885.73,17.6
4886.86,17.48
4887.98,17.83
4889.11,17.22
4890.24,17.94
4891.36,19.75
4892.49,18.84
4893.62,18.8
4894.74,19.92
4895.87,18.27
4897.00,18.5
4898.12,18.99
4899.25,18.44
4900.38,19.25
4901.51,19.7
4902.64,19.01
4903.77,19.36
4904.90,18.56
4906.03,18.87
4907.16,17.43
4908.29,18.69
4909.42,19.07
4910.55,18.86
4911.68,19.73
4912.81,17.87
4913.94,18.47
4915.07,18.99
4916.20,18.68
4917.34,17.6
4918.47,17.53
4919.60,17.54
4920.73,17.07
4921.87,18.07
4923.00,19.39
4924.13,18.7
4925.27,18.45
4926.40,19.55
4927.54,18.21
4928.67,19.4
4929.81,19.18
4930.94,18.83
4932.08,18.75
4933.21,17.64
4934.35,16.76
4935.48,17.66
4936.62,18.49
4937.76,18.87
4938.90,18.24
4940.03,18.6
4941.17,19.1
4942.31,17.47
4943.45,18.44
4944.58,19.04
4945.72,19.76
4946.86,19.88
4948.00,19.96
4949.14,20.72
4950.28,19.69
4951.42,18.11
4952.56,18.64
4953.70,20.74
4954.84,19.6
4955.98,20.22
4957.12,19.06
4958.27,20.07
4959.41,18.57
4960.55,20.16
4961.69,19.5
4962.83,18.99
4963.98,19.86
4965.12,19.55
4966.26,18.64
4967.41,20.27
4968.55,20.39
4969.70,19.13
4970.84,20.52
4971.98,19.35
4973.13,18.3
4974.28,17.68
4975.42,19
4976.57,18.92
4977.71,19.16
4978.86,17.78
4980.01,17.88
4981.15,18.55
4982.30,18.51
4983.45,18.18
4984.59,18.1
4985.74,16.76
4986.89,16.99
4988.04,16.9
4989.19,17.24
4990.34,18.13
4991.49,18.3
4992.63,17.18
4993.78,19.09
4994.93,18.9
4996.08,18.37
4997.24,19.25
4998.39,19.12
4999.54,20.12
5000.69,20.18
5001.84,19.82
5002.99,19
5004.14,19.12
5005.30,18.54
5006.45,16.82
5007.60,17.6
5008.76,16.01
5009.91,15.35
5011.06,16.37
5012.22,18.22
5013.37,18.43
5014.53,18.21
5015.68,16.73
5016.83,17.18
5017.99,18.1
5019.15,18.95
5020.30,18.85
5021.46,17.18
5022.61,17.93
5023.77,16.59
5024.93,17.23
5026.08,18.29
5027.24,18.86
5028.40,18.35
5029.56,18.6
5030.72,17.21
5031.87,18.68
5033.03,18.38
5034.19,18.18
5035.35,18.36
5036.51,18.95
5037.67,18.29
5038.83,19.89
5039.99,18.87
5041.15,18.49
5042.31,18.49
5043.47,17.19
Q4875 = 1.2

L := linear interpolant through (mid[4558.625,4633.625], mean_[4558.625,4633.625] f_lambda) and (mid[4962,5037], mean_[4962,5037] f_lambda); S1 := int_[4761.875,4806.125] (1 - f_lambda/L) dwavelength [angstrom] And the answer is -4.1 angstrom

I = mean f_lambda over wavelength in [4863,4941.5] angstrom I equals 18.3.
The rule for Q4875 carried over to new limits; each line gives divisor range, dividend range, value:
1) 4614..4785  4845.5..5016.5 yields 1.35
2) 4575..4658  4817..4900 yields 1.53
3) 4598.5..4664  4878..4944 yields 1.62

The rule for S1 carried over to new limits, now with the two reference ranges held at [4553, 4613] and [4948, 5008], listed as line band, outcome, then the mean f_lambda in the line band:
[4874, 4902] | -1.0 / 18.3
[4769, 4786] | -0.4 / 16.6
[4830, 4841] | -1.8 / 19.7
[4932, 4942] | 0.1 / 18.2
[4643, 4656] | -0.6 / 15.1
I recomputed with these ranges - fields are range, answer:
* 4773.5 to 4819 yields 16.8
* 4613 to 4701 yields 14.1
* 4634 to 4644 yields 14.3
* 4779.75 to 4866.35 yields 17.5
